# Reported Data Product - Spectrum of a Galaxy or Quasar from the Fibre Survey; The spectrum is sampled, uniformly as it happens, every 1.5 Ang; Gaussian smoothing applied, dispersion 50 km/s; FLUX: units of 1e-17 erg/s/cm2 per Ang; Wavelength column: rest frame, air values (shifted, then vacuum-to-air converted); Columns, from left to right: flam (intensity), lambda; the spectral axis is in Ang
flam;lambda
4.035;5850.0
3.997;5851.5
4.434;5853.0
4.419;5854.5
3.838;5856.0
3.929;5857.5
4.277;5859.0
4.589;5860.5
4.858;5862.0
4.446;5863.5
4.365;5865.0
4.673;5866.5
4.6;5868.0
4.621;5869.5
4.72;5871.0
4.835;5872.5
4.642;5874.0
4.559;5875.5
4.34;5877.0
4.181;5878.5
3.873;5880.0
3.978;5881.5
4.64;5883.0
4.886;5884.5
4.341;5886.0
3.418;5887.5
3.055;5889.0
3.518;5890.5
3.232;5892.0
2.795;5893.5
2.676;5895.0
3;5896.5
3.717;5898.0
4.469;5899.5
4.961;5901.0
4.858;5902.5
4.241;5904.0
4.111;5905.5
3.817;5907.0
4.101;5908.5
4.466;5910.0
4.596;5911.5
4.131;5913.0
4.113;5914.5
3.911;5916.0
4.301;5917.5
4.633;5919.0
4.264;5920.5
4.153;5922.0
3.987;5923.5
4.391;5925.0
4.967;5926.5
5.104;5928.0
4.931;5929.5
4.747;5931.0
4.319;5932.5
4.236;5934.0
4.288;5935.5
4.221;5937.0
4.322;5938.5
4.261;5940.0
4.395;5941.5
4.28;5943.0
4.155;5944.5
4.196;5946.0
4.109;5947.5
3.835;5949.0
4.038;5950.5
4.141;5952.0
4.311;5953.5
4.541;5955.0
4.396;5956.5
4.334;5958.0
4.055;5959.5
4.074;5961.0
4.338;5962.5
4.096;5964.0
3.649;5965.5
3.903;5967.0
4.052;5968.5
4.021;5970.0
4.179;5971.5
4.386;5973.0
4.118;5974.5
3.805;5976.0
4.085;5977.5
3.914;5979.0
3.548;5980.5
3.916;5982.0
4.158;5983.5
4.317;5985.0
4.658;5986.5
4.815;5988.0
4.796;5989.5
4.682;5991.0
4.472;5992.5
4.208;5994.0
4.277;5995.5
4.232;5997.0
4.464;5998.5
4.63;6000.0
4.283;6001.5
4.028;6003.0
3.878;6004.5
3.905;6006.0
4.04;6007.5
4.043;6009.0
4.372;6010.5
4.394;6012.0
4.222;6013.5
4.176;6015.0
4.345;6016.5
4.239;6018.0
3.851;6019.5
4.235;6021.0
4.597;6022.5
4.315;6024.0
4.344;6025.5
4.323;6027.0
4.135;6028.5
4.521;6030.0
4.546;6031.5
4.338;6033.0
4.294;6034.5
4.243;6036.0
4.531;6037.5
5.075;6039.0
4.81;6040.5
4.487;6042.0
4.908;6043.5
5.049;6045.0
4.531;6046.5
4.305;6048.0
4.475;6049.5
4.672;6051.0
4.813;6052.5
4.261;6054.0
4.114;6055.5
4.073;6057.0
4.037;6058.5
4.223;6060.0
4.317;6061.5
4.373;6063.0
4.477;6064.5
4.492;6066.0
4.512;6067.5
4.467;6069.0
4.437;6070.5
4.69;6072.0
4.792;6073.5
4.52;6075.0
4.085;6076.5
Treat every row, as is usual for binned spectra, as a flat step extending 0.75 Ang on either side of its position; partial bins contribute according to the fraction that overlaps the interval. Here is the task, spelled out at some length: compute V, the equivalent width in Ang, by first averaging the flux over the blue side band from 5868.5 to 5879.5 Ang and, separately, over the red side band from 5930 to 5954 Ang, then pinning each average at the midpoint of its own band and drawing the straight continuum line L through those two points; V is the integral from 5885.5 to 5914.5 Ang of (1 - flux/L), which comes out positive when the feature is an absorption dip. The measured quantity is 3.6 Ang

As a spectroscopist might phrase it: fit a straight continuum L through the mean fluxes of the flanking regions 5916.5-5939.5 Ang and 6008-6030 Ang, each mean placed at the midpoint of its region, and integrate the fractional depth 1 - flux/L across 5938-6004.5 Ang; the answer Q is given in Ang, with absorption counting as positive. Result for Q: 2.3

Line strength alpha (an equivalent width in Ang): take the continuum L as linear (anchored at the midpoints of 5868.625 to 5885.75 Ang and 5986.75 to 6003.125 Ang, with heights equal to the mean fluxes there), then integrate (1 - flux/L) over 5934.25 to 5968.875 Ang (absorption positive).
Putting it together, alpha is 2.3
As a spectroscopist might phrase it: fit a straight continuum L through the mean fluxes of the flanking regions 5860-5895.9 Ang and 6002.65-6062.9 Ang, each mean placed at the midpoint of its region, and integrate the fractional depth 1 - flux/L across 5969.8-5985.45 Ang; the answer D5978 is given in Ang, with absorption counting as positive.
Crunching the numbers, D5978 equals 0.9 Ang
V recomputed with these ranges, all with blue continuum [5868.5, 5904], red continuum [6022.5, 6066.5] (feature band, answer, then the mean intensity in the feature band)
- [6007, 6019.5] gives 0.5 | 4.21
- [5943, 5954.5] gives 0.2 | 4.13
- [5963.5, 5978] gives 0.8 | 4.03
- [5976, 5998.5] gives 0.2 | 4.28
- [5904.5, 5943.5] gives -1.8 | 4.35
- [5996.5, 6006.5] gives 0.3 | 4.21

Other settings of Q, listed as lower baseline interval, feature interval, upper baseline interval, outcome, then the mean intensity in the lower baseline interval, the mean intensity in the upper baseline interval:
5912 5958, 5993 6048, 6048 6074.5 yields 0.42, 4.32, 4.42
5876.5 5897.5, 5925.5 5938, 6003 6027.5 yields -2.32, 3.7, 4.2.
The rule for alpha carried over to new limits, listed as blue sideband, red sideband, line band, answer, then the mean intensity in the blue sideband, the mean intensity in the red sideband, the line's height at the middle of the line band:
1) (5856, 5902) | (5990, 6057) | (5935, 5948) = 0.0 Ang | 4.14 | 4.38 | 4.24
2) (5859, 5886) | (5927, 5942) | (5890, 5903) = 2.4 Ang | 4.51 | 4.49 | 4.5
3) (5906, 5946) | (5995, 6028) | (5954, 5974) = 0.6 Ang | 4.35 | 4.23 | 4.3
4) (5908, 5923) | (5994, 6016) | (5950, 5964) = 0.0 Ang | 4.27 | 4.21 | 4.24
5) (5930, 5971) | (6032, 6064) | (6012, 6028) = 0.5 Ang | 4.2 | 4.47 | 4.4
